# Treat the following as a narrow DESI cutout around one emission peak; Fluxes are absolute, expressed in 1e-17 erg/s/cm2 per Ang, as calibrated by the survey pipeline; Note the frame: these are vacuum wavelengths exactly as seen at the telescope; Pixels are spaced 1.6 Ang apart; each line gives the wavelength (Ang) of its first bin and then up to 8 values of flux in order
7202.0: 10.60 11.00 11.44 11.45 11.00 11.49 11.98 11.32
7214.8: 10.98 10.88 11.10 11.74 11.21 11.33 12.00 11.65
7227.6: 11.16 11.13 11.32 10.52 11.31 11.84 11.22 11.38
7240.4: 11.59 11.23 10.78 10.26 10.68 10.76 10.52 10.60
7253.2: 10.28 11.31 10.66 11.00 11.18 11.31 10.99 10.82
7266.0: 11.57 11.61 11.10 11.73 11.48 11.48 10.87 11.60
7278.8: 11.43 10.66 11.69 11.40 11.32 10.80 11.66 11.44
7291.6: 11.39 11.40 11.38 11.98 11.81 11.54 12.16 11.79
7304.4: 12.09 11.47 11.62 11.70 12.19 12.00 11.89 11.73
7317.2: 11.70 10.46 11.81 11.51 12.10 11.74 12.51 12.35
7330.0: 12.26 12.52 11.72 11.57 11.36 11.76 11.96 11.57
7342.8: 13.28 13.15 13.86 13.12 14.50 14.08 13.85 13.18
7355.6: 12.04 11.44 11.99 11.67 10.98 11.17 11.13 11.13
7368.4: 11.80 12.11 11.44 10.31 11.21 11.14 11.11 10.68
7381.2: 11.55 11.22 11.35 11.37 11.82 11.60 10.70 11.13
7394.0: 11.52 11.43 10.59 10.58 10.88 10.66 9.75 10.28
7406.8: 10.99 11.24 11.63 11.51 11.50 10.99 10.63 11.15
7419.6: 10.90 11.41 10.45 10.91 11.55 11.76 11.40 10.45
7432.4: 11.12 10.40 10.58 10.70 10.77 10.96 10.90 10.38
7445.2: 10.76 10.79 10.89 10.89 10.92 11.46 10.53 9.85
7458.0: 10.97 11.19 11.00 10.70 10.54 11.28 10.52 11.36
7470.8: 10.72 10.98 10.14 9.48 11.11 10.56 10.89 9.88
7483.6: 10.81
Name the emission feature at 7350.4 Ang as [N II]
